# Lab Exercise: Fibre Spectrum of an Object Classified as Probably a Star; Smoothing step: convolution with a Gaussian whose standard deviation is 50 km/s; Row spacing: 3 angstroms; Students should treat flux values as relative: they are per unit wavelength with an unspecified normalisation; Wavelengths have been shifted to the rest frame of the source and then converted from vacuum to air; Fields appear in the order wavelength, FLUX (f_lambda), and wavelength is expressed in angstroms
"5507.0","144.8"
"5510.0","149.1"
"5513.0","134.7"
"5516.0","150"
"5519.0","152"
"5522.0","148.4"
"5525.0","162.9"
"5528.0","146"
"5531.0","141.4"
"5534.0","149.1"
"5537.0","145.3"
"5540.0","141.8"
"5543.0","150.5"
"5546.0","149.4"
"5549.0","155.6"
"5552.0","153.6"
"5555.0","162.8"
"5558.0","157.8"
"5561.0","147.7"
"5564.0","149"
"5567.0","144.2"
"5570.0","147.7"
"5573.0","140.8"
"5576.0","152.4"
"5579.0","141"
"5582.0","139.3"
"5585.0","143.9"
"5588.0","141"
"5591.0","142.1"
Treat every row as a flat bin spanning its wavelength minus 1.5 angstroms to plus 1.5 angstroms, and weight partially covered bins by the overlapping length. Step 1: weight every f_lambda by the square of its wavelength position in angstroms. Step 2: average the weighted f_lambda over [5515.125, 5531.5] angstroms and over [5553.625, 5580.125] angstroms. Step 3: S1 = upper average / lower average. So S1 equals 1.0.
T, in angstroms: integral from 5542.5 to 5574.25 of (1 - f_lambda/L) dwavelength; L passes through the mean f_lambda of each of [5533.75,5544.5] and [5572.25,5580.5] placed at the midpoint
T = -1.1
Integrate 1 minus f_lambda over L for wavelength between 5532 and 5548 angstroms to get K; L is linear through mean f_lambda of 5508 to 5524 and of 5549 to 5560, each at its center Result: 0.6 angstroms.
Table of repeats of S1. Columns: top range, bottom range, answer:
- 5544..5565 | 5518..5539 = 1.04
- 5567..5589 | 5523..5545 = 0.99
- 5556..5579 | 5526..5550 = 1.02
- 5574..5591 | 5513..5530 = 0.98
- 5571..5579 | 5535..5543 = 1.02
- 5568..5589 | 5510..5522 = 1.00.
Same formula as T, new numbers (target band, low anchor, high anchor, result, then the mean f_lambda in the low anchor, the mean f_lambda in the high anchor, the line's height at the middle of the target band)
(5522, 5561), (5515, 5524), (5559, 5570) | -0.5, 151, 148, 149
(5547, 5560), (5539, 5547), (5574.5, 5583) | -0.9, 147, 145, 147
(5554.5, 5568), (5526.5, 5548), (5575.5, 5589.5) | -0.7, 146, 143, 145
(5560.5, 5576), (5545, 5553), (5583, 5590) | 0.1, 153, 142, 147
